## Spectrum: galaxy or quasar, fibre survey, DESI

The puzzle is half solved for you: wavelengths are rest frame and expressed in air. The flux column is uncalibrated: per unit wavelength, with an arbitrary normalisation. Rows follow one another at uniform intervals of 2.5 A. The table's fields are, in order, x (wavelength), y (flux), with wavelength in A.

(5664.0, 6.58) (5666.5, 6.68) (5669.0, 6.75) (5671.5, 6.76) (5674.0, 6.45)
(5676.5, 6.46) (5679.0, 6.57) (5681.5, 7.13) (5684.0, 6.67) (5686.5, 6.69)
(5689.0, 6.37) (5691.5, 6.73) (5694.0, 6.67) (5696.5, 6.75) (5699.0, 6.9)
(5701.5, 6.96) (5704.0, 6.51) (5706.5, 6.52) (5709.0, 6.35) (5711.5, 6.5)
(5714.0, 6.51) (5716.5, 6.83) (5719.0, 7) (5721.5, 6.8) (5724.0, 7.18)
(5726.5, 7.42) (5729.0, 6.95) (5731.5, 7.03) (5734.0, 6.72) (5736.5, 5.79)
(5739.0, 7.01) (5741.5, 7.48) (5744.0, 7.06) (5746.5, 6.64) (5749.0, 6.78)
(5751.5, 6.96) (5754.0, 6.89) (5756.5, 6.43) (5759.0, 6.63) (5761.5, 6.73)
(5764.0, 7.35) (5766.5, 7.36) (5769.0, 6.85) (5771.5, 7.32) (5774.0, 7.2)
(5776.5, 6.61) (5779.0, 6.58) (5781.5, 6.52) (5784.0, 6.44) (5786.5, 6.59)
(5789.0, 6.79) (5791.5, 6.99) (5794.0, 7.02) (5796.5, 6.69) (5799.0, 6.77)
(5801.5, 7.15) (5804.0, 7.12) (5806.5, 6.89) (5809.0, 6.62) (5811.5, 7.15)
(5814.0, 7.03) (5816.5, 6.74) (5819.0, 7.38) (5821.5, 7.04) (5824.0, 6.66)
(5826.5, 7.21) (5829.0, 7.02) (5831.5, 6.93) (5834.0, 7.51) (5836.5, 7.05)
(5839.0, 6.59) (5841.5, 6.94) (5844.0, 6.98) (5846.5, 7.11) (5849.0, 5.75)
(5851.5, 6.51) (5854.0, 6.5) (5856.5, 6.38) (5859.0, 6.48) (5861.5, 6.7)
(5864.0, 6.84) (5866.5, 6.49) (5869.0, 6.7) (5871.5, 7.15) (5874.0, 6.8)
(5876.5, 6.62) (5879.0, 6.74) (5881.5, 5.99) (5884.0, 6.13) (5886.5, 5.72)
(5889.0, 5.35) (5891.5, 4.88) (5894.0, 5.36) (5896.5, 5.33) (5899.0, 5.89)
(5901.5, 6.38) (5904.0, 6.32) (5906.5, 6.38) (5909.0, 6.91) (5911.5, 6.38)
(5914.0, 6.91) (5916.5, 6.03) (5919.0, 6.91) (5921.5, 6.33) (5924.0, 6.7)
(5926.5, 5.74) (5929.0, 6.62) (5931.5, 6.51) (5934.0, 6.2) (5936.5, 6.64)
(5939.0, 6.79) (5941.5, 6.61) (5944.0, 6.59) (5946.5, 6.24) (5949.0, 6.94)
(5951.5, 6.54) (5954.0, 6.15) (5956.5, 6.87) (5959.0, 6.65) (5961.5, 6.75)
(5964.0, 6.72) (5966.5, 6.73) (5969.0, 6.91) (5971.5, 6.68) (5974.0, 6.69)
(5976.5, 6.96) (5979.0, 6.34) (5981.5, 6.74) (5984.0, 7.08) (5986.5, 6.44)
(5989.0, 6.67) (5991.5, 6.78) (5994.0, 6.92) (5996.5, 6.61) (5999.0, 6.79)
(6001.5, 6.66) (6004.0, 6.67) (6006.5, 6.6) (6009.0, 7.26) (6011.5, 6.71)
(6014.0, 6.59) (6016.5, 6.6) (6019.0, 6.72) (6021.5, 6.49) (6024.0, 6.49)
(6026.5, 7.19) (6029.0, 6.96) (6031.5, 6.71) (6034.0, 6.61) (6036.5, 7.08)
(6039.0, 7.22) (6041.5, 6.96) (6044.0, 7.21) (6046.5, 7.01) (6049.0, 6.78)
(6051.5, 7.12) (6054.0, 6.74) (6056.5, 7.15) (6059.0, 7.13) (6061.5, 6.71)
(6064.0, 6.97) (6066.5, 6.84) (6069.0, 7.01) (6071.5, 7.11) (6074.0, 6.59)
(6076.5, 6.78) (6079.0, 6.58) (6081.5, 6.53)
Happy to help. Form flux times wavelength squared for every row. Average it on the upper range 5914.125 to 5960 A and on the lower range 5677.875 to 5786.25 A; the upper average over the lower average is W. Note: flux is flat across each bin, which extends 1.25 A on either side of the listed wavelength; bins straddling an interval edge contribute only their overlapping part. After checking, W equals 1.03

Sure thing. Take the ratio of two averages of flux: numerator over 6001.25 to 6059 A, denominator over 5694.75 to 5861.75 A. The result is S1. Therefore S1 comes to 1.00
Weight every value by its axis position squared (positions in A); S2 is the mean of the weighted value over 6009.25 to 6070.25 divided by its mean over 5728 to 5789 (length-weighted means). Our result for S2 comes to 1.11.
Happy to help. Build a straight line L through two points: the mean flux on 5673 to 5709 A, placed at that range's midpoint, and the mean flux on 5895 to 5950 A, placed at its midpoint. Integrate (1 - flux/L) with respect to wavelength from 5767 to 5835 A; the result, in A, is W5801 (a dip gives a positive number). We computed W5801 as -3.9 A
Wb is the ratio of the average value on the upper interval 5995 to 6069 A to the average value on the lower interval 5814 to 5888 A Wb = 1.02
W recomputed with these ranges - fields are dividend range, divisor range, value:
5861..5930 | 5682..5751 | 0.99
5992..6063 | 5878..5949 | 1.14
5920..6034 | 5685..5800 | 1.06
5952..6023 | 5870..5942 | 1.10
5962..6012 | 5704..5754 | 1.08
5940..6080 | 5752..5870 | 1.06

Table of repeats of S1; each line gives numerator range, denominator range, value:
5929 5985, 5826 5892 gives 1.01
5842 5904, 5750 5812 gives 0.92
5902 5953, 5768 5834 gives 0.94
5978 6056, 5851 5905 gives 1.09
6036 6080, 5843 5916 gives 1.10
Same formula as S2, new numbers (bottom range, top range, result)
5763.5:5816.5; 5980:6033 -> 1.05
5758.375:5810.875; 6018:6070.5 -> 1.10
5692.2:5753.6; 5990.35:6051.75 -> 1.11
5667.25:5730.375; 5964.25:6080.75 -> 1.13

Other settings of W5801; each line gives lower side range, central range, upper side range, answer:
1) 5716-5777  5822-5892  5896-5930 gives -0.3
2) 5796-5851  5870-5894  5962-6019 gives 2.6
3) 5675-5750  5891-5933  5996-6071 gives 3.6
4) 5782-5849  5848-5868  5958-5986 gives 1.2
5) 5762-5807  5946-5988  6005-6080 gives 1.2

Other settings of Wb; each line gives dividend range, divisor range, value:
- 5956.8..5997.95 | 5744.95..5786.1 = 0.99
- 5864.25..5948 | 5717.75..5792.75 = 0.92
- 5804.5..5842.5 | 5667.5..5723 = 1.05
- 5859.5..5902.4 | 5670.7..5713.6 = 0.93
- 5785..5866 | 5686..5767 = 1.01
